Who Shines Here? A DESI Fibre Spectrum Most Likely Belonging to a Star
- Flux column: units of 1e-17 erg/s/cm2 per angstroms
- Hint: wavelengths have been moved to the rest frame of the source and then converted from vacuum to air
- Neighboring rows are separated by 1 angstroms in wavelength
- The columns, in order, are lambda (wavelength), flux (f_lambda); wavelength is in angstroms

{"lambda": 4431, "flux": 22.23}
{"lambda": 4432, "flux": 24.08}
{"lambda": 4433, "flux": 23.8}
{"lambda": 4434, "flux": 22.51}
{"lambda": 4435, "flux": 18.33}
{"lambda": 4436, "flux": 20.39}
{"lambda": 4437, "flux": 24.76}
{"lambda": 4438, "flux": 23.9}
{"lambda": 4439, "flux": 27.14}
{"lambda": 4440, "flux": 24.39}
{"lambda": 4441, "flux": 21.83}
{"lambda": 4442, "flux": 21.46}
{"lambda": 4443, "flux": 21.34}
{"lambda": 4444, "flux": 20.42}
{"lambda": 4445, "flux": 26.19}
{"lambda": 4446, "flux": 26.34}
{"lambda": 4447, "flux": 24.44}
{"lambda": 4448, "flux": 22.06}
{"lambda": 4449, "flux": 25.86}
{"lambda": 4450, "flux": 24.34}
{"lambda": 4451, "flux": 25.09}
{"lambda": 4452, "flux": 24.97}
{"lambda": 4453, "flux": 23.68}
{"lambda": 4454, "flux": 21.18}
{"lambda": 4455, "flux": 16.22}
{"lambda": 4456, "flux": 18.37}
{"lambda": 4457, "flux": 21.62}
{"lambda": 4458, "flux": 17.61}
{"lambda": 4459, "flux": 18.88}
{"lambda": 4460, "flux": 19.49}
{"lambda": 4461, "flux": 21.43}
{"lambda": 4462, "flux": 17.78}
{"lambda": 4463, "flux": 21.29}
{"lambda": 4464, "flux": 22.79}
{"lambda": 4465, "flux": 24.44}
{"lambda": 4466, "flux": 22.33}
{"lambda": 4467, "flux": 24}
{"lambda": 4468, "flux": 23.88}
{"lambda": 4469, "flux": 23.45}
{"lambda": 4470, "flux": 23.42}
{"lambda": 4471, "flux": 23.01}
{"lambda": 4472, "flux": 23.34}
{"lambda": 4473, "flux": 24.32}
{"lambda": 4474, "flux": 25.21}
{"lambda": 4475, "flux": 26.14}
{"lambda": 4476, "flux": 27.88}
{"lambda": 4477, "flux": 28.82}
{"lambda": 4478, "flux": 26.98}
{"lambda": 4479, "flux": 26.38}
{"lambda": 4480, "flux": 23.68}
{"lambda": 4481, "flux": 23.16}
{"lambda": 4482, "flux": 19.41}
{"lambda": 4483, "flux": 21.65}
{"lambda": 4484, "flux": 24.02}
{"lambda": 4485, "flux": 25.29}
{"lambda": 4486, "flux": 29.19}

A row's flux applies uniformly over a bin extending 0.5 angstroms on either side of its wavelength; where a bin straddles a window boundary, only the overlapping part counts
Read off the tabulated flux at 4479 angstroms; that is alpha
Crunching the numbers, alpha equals 26.38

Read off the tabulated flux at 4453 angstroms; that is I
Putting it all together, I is 23.68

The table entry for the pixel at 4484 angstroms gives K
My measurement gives 24.02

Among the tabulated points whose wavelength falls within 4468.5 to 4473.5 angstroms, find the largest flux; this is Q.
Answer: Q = 24.32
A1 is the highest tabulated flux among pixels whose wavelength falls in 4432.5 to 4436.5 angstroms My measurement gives 23.8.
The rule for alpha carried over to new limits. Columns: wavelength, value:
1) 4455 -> 16.22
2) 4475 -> 26.14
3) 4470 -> 23.42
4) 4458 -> 17.61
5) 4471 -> 23.01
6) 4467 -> 24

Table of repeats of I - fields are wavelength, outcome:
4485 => 25.29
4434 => 22.51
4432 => 24.08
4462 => 17.78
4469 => 23.45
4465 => 24.44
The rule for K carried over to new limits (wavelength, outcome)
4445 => 26.19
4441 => 21.83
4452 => 24.97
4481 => 23.16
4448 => 22.06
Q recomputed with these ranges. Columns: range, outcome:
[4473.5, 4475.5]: 26.14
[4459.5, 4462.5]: 21.43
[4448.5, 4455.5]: 25.86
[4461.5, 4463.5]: 21.29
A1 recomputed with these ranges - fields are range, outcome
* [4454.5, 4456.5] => 18.37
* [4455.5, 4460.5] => 21.62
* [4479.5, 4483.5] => 23.68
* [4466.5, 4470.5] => 24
